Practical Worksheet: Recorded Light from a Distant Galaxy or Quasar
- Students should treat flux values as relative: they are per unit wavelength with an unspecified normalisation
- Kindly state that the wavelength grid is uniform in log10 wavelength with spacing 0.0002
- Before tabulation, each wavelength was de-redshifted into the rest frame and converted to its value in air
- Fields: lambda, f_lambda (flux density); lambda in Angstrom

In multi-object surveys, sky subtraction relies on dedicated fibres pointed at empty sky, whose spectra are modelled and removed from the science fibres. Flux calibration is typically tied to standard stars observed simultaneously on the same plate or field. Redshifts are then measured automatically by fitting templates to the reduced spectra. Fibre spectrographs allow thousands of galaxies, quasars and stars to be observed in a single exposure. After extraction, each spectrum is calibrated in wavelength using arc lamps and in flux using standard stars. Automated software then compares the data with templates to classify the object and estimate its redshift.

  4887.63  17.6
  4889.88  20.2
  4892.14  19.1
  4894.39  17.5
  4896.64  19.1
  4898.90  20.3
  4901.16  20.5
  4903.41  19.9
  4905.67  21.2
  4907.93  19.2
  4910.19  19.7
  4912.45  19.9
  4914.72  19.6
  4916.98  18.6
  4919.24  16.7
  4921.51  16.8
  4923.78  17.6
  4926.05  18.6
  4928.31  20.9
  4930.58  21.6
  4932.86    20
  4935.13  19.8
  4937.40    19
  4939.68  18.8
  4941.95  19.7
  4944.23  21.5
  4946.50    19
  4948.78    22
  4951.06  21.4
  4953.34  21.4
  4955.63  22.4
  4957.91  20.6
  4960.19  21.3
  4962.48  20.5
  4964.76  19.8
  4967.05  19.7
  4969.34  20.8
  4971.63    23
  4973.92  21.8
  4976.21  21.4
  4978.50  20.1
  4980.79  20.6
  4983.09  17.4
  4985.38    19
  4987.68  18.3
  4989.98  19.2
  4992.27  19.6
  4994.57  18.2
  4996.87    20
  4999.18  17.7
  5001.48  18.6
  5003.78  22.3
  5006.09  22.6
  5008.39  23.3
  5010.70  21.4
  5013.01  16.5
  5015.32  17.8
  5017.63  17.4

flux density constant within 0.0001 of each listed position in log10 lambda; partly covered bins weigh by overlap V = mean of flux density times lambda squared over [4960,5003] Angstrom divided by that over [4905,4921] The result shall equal 1.1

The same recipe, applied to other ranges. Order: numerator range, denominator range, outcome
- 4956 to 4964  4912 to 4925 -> 1.18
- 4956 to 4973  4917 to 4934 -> 1.13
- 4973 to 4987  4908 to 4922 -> 1.10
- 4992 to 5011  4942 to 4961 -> 0.99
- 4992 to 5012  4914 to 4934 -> 1.11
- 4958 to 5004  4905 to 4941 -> 1.06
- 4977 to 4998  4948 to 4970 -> 0.93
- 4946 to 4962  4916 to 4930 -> 1.17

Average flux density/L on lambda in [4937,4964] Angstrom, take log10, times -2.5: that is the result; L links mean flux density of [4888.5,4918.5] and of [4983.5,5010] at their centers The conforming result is -0.052 mag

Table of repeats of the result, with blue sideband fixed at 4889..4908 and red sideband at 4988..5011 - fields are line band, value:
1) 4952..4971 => -0.05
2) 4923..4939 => 0.01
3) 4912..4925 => 0.10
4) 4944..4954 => -0.06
